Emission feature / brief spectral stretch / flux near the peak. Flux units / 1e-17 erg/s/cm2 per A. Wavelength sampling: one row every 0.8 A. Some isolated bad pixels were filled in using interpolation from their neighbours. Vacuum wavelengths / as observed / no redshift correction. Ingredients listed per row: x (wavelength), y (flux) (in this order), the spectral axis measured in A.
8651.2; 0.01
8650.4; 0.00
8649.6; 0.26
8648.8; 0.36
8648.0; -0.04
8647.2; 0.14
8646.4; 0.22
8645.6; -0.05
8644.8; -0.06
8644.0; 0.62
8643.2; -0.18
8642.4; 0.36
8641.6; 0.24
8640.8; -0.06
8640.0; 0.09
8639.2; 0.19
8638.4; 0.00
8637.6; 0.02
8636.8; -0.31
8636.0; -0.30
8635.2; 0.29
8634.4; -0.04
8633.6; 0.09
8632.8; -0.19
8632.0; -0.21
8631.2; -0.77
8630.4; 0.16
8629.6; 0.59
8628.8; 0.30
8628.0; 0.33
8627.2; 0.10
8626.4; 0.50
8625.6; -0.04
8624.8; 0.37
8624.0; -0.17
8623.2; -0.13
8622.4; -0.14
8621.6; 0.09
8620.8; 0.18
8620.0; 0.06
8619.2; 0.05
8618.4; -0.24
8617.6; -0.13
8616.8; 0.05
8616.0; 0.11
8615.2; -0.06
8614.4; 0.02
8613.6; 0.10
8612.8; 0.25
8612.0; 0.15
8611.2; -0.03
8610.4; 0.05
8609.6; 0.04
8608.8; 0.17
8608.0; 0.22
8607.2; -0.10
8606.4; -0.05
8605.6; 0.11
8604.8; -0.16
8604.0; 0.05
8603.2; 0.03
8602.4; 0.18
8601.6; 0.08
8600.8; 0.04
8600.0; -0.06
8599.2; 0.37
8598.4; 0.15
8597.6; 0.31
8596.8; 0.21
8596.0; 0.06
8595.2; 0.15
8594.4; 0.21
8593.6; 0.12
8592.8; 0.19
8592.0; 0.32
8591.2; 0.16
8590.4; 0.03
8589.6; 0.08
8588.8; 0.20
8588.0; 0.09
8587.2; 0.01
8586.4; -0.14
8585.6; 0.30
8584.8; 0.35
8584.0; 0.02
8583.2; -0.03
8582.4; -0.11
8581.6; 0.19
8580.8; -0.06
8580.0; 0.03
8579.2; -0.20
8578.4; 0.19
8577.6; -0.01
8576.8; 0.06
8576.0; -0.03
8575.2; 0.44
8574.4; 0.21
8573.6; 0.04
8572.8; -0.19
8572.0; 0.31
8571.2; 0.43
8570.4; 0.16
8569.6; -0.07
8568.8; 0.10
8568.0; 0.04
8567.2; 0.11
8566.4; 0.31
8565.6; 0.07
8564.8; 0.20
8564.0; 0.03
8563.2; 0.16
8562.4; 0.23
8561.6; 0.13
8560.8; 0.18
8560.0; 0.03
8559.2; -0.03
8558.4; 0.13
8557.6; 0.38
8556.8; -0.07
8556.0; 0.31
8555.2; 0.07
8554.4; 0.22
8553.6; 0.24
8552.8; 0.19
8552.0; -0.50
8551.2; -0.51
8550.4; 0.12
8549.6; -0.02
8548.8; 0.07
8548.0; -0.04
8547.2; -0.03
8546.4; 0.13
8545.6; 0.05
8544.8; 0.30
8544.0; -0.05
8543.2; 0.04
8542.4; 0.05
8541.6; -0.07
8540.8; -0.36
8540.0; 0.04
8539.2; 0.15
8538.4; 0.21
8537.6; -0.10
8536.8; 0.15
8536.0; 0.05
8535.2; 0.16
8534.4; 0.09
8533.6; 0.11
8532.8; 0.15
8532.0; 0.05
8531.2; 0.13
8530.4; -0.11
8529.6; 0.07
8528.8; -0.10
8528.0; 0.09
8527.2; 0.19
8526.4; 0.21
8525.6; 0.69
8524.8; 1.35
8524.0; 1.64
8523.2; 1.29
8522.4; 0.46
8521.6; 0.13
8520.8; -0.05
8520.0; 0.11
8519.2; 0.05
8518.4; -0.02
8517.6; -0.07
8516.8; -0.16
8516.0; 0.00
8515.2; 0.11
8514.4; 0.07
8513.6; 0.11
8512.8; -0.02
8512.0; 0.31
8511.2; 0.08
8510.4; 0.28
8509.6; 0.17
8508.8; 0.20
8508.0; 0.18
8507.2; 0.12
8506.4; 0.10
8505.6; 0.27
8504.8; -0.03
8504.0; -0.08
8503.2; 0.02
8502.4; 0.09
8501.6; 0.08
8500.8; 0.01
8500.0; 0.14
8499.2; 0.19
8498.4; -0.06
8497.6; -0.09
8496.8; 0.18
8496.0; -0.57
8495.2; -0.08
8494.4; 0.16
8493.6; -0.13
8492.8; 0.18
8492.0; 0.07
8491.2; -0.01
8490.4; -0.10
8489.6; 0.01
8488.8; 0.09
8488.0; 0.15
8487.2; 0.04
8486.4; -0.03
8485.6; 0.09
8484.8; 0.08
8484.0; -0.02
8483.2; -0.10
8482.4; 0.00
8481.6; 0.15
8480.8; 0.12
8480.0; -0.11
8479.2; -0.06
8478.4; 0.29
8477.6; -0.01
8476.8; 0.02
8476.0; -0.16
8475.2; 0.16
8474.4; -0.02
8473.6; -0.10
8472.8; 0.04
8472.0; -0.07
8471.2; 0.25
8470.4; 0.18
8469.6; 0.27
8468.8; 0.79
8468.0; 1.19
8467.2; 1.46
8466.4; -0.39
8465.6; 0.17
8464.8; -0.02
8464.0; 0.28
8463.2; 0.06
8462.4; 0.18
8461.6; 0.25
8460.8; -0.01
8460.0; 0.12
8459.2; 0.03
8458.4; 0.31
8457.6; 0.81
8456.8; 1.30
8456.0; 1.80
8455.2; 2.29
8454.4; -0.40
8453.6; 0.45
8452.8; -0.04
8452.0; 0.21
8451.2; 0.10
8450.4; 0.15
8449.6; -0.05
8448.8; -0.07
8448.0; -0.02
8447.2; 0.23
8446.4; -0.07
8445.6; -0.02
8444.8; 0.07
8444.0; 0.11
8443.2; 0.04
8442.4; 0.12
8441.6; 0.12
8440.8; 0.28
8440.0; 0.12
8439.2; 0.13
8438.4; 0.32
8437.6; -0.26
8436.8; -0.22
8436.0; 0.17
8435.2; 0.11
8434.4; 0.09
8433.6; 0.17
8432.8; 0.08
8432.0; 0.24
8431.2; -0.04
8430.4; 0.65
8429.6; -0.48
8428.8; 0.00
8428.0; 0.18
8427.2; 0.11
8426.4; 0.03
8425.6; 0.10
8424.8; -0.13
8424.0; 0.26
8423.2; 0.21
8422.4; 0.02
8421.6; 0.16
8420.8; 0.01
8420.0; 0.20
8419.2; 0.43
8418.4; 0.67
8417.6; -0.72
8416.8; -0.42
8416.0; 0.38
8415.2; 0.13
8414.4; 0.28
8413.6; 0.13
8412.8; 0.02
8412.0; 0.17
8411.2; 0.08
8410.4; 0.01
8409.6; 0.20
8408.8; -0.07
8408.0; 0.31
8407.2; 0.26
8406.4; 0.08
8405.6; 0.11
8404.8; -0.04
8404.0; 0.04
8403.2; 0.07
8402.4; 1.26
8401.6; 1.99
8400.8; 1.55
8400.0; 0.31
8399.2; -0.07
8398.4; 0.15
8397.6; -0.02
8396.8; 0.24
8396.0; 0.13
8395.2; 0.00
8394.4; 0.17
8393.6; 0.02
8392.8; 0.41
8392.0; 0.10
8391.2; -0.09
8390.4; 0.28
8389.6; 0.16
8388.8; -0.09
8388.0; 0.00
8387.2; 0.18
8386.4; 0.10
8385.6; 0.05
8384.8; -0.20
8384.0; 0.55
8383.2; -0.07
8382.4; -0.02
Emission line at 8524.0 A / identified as H-alpha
